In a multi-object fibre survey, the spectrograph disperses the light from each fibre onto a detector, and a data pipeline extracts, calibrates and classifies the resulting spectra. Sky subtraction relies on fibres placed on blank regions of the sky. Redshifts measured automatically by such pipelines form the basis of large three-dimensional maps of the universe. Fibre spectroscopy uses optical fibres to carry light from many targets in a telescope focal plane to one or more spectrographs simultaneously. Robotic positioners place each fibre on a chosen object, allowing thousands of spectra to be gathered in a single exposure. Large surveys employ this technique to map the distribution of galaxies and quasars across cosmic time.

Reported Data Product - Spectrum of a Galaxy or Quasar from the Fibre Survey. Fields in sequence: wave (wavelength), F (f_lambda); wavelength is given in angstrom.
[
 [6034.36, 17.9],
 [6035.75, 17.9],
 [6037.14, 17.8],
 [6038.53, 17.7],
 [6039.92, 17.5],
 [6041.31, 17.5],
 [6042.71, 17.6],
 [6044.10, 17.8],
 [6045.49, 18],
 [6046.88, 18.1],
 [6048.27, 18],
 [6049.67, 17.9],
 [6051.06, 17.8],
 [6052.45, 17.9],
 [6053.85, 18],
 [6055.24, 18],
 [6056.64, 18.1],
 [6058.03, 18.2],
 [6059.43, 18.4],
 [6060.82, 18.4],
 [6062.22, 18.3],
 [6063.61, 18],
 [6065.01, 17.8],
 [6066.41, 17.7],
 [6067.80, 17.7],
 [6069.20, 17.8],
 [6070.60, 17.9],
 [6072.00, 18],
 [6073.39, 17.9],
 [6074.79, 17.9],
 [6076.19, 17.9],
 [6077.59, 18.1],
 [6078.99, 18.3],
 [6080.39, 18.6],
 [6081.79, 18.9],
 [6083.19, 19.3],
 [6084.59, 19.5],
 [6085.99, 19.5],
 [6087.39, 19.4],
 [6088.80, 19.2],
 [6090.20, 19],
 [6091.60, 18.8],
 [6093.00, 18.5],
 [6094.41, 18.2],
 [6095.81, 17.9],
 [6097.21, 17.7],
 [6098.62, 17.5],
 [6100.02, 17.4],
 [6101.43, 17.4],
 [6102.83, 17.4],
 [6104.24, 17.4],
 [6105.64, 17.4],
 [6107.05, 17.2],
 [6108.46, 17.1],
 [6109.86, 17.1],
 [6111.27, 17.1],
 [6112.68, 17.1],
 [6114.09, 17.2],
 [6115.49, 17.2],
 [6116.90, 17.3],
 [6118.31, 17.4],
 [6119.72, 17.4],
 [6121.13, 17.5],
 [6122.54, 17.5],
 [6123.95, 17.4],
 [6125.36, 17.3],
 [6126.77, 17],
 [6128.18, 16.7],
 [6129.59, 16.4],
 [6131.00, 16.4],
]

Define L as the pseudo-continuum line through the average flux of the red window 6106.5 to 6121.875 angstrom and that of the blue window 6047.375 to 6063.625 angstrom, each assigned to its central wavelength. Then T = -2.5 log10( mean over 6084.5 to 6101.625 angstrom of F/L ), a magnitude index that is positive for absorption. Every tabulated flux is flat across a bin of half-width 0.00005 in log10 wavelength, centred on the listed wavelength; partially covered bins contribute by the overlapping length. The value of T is -0.055 mag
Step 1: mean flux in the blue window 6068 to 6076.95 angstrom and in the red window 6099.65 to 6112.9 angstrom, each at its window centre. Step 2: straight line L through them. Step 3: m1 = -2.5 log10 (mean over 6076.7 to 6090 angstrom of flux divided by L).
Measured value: -0.08 mag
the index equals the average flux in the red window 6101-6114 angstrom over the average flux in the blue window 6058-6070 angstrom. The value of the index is 0.96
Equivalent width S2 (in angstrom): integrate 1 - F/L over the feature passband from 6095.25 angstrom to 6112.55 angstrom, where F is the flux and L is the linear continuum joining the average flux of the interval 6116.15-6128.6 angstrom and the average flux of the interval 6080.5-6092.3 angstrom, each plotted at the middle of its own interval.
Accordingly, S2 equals 0.84 angstrom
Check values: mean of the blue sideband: 19.2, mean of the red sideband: 17.3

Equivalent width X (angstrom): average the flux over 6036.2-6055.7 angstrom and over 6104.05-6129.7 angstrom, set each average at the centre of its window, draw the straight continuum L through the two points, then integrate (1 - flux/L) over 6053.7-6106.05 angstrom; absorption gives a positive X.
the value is -2.0 angstrom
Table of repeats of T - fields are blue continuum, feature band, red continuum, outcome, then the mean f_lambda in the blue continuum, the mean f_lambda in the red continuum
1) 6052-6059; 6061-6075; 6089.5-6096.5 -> 0.02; 18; 18.5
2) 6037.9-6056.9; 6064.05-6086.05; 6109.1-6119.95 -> -0.04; 17.8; 17.2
